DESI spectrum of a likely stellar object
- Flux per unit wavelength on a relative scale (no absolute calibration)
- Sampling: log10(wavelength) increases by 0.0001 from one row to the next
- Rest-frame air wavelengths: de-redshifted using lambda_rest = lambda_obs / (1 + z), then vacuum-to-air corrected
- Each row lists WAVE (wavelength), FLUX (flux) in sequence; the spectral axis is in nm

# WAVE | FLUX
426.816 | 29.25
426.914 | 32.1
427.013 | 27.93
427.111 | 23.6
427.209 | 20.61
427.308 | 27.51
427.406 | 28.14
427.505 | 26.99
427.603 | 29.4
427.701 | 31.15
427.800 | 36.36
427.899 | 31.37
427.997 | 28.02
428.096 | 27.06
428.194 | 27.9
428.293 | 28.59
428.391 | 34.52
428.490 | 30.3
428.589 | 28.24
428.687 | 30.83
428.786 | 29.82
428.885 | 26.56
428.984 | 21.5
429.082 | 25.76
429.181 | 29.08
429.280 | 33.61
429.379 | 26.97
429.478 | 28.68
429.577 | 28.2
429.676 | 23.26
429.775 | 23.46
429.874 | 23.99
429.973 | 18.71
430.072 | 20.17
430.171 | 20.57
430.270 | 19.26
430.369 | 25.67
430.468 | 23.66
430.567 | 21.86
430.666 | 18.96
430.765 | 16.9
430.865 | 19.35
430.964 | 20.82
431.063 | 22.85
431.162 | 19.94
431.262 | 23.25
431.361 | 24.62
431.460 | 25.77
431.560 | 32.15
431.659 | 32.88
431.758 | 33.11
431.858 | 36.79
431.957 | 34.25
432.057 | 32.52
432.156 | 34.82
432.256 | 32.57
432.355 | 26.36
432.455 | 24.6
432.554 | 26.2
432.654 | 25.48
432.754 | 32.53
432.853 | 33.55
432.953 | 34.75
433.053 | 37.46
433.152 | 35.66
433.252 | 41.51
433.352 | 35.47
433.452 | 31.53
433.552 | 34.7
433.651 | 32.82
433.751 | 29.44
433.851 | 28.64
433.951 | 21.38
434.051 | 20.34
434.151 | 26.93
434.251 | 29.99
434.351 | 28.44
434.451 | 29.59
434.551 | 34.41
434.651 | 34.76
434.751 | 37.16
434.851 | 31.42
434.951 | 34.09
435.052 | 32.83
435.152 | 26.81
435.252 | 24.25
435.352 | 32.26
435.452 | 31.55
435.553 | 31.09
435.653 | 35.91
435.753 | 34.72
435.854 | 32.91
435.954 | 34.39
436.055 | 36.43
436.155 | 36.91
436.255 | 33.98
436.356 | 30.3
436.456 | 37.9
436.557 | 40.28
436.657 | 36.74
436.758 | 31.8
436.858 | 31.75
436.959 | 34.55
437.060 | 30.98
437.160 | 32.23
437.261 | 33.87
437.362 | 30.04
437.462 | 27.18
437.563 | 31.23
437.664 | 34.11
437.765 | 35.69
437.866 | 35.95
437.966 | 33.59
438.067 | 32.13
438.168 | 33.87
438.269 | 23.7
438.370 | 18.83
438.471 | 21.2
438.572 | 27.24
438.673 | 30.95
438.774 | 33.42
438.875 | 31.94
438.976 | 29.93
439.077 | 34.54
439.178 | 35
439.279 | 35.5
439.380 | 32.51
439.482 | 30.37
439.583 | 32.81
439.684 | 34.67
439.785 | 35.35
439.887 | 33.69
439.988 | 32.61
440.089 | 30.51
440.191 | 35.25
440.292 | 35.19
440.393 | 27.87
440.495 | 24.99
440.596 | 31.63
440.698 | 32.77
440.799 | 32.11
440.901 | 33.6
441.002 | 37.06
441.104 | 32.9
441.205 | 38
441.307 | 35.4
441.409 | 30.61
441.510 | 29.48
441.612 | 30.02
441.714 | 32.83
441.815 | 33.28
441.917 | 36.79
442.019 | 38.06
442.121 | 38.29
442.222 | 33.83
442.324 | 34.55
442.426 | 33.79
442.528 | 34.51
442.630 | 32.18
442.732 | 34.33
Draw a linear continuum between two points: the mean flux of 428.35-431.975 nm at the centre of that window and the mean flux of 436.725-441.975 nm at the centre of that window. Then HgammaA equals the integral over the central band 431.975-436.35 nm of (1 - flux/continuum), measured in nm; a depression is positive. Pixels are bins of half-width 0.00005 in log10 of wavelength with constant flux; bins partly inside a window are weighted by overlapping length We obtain -0.499 nm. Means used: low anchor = 25.8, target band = 31.7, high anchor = 32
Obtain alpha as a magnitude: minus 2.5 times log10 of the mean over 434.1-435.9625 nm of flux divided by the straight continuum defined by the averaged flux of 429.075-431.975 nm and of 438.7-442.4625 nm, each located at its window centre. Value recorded -0.11 mag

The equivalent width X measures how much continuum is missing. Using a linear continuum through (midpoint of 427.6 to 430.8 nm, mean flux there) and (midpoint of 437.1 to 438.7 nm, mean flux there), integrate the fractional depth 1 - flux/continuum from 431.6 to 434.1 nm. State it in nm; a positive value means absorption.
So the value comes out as -0.33 nm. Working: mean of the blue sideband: 26.4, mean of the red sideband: 30.1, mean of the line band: 31.6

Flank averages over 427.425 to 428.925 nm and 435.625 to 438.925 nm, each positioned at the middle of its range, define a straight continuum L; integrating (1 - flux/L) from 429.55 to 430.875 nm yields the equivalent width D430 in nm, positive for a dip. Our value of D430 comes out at 0.378 nm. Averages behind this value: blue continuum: 29.8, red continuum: 32.3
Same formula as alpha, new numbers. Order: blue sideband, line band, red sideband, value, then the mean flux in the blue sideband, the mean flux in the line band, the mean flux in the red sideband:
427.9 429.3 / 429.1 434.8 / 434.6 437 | 0.107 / 28.7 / 28.1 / 33.5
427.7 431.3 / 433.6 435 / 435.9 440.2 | -0.020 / 25.5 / 30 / 32.4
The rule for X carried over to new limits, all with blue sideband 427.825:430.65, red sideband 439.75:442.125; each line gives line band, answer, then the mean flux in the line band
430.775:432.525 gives 0.001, 27.8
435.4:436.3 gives -0.120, 34.2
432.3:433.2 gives -0.074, 30.8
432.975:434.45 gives -0.109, 31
